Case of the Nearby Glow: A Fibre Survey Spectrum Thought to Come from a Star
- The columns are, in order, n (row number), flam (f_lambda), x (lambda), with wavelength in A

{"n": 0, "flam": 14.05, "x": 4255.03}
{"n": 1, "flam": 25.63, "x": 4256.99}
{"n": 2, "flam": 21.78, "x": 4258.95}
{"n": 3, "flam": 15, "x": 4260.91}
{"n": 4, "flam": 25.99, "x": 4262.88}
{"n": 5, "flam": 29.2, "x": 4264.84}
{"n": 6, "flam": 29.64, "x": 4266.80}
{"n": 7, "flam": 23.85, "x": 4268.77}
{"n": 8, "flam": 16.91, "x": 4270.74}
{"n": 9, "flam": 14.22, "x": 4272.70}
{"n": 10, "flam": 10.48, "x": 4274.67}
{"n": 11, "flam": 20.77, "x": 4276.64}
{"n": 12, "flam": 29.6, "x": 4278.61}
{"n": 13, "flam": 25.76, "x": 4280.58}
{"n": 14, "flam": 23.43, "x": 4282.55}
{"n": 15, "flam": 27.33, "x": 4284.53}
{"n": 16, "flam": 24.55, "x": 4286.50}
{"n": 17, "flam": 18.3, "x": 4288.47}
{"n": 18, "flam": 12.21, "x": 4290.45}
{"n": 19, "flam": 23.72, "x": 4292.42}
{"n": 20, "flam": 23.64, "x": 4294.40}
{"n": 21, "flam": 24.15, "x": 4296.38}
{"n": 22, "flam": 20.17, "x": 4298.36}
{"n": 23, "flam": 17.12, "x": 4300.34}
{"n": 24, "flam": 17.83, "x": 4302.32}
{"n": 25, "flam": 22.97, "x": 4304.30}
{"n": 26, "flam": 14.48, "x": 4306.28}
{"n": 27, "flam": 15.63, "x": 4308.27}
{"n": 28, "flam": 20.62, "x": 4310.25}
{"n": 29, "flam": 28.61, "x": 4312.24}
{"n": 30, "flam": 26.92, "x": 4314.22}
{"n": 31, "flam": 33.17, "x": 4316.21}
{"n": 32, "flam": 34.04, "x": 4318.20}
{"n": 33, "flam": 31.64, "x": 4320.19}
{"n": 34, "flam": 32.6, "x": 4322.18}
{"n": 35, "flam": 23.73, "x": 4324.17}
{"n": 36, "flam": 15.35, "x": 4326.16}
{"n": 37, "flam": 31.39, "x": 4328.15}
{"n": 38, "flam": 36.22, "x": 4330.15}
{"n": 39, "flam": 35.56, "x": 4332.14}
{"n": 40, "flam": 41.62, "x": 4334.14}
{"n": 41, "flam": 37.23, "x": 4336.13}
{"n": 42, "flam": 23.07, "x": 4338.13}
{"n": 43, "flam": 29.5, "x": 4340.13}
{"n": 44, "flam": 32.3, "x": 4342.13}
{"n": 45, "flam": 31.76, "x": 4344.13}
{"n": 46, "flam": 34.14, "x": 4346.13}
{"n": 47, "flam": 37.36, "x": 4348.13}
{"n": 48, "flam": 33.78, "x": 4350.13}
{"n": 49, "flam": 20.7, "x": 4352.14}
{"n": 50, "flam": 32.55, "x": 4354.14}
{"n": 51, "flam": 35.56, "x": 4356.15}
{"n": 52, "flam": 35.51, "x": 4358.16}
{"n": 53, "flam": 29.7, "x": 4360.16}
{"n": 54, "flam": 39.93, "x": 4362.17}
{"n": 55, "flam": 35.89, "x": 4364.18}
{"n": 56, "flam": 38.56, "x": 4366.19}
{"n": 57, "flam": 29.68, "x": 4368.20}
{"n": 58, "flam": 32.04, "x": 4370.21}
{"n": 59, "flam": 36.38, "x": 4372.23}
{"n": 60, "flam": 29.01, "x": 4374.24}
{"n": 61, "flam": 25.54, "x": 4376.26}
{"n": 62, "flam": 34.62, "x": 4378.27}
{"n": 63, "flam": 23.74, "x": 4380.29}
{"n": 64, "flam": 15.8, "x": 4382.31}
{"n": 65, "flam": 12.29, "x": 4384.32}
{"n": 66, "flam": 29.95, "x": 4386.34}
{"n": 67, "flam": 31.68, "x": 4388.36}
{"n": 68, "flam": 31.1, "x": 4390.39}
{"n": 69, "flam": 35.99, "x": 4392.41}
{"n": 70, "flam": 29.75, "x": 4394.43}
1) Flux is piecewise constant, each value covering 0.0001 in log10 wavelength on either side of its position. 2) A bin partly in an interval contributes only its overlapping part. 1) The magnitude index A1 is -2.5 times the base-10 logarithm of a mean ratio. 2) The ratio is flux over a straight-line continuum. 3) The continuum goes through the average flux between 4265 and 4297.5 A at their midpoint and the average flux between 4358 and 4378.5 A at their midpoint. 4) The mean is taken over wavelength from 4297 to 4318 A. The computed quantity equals 0.15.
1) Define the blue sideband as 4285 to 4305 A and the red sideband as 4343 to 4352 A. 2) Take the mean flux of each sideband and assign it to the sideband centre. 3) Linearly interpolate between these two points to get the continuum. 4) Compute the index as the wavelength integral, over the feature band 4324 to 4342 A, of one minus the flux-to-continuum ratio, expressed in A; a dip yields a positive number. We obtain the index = -0.7 A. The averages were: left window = 20.6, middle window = 30.8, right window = 32.9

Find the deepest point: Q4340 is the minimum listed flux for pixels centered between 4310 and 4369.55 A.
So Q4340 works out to 15.35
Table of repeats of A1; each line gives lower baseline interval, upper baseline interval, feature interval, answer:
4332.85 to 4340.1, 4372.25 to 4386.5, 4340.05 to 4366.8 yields -0.12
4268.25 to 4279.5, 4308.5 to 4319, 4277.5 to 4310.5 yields 0.08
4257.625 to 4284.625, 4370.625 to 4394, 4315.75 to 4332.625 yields -0.20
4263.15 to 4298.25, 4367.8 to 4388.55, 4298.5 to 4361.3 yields -0.16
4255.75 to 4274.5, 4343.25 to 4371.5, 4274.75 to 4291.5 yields 0.09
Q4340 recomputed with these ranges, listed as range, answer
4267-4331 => 10.48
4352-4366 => 20.7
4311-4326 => 23.73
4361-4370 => 29.68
